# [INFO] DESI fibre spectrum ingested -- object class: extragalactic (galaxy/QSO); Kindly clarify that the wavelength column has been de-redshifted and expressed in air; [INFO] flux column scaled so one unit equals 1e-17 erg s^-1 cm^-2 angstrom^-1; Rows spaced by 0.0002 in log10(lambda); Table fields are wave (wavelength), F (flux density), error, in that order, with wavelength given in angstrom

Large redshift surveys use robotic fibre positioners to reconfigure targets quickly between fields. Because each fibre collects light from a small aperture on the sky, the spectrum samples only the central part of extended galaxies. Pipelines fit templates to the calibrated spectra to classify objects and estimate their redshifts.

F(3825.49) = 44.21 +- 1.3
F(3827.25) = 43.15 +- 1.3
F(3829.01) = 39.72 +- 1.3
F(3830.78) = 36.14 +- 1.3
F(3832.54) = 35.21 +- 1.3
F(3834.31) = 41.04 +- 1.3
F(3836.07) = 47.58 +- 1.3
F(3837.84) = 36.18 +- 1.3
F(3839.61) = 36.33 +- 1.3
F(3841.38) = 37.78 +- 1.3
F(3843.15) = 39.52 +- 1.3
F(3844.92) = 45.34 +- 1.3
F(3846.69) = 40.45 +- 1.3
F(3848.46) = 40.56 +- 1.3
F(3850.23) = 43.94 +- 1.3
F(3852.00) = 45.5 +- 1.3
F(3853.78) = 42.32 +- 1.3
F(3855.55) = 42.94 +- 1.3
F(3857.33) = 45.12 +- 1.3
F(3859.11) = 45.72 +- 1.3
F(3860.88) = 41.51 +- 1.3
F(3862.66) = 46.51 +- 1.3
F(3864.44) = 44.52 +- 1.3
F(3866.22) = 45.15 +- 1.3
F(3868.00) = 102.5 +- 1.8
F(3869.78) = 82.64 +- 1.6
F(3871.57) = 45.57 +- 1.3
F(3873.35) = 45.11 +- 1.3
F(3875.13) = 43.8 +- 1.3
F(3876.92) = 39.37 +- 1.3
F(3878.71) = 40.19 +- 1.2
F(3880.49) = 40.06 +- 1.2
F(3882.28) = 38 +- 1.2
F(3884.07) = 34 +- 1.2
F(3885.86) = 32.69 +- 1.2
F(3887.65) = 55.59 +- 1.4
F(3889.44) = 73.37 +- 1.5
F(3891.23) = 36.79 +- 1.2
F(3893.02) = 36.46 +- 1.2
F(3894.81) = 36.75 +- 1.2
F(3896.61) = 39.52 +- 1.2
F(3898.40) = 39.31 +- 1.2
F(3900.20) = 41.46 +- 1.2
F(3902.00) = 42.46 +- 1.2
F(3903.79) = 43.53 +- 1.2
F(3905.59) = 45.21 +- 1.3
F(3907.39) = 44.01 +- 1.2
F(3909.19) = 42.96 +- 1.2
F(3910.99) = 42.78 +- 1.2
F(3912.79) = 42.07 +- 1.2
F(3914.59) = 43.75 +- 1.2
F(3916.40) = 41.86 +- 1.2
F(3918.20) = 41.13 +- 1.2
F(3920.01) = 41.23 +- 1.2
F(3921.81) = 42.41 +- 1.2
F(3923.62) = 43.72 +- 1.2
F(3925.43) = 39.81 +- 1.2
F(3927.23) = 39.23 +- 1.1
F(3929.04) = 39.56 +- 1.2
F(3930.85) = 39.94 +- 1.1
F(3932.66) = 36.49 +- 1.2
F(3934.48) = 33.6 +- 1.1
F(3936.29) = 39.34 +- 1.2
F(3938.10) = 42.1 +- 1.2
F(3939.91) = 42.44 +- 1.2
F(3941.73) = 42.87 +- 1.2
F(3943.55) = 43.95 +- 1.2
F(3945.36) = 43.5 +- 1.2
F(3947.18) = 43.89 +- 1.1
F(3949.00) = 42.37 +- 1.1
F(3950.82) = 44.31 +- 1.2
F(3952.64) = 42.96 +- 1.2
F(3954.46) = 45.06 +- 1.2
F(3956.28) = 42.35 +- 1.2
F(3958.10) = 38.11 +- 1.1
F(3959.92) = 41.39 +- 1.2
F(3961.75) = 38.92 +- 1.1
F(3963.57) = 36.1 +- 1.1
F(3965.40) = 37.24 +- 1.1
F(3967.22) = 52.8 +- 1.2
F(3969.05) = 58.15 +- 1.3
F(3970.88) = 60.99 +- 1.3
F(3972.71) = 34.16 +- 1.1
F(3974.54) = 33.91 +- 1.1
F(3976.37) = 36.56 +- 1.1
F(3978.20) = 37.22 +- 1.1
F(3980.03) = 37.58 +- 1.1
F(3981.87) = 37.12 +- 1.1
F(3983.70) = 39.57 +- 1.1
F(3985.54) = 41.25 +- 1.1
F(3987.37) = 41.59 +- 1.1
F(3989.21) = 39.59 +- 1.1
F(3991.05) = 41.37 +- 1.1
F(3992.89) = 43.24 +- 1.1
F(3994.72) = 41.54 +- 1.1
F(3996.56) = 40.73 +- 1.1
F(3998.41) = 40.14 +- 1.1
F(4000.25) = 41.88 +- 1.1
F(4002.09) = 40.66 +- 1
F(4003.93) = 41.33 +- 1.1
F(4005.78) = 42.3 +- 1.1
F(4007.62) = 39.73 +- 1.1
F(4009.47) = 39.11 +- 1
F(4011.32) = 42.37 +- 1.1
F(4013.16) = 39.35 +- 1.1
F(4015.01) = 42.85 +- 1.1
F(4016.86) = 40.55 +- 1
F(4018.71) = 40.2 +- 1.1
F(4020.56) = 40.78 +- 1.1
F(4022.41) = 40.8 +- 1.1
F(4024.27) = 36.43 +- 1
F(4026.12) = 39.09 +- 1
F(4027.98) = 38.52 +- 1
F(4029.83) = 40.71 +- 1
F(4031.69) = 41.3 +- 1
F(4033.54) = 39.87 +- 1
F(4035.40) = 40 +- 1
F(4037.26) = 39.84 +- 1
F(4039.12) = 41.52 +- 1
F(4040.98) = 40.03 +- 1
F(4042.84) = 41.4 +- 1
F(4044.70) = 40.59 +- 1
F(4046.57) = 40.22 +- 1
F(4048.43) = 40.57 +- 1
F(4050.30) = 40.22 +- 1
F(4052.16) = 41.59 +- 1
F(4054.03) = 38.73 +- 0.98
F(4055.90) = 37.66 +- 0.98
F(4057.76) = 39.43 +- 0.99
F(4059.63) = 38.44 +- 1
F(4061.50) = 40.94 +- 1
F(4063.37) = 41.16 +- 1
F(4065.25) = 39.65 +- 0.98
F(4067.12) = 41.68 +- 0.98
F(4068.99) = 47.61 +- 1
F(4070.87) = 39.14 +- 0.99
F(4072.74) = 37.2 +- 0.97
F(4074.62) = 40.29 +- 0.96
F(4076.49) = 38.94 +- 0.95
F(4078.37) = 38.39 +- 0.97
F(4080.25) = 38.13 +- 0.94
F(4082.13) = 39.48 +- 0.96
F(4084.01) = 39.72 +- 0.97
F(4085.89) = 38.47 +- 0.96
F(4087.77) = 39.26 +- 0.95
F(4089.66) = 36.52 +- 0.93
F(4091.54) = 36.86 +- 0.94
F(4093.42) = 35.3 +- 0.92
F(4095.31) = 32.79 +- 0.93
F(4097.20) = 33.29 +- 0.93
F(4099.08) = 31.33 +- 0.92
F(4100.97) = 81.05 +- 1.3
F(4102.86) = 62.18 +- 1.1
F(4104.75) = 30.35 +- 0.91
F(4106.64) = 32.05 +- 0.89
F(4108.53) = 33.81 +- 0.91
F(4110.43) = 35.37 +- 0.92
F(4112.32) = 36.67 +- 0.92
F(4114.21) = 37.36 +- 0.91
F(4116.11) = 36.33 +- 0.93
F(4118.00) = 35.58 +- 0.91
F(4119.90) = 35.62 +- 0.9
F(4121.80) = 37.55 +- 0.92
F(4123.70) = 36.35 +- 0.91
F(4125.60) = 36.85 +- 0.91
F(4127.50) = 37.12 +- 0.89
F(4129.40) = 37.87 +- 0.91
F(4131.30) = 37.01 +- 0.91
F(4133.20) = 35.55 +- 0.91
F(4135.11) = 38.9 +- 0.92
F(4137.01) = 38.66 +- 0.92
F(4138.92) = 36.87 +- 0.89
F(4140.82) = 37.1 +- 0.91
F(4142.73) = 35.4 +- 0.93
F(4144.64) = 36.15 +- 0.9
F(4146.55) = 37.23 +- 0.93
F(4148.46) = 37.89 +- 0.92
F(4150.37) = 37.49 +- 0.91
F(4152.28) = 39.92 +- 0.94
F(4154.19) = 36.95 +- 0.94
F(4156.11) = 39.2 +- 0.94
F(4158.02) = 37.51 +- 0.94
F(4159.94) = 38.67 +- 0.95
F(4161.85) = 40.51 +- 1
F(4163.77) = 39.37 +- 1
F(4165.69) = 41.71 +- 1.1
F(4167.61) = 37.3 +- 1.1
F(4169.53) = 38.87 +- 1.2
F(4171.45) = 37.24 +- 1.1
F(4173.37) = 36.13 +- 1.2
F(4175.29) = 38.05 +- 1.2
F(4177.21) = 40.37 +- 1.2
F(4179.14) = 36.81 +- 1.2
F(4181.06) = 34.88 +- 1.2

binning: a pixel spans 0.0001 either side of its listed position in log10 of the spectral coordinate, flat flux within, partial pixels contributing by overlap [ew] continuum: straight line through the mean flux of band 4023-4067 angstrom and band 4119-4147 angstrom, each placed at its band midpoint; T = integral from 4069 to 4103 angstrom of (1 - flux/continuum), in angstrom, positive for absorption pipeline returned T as -1.93 angstrom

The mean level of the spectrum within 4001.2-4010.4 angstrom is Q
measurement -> 40.6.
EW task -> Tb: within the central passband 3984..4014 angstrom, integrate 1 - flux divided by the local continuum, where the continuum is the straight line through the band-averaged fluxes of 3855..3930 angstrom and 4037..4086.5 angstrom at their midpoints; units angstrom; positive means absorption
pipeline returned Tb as 0.6 angstrom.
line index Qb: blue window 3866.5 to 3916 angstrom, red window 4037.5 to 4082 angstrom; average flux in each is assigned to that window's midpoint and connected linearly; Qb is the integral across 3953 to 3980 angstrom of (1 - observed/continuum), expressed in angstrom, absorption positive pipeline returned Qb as 0.80 angstrom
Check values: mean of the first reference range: 46.2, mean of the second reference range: 40.1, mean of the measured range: 42.2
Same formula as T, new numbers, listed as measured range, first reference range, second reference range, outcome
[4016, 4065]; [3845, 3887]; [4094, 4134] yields 1.1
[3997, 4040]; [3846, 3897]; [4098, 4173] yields 1.8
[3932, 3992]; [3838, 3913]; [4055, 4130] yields 1.5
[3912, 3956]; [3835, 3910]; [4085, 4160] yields 1.7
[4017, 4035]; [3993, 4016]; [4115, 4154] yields 0.3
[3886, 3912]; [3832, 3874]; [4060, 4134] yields 0.8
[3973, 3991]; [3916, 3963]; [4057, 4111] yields 1.1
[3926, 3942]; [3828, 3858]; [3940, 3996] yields 0.9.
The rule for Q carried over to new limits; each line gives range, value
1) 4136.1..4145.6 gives 36.8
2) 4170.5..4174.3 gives 36.7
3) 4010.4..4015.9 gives 41.6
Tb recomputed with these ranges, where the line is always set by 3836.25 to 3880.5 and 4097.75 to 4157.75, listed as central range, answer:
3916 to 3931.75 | 1.3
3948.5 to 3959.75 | 0.3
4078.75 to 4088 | 0.2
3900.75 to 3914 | 0.5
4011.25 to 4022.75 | 0.3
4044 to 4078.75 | 0.3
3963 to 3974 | -0.8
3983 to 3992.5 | 0.4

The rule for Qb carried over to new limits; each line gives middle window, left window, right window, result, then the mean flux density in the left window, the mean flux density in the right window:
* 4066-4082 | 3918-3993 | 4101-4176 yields -0.3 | 41.4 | 38.2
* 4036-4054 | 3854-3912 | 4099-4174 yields 0.4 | 46.1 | 38.7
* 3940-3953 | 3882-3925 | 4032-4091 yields -0.5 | 42.6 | 39.9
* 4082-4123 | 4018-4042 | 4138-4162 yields -0.4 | 39.9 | 37.7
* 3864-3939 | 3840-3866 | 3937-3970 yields -2.1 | 42.9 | 43.3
